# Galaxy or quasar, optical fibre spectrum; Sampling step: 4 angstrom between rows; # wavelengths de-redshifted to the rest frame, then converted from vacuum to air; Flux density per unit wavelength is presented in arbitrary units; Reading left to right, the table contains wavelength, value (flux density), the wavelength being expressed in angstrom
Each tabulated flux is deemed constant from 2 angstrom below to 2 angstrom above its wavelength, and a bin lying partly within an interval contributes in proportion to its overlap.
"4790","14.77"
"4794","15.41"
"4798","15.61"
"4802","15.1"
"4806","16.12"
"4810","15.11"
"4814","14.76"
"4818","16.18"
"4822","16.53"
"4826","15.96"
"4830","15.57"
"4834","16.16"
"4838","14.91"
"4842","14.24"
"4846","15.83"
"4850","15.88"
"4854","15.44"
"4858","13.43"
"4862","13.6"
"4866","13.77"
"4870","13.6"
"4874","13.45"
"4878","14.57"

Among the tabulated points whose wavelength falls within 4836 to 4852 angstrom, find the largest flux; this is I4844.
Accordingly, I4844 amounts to 15.88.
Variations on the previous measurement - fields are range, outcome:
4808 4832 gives 16.53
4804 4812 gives 16.12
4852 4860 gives 15.44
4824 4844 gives 16.16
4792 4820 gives 16.18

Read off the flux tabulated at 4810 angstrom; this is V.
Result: 15.11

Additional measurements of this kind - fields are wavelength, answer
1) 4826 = 15.96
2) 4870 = 13.6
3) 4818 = 16.18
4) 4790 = 14.77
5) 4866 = 13.77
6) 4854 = 15.44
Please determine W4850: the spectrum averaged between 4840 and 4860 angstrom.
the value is 15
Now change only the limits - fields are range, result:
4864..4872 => 13.7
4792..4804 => 15.4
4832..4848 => 15.3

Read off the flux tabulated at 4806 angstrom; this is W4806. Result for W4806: 16.12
